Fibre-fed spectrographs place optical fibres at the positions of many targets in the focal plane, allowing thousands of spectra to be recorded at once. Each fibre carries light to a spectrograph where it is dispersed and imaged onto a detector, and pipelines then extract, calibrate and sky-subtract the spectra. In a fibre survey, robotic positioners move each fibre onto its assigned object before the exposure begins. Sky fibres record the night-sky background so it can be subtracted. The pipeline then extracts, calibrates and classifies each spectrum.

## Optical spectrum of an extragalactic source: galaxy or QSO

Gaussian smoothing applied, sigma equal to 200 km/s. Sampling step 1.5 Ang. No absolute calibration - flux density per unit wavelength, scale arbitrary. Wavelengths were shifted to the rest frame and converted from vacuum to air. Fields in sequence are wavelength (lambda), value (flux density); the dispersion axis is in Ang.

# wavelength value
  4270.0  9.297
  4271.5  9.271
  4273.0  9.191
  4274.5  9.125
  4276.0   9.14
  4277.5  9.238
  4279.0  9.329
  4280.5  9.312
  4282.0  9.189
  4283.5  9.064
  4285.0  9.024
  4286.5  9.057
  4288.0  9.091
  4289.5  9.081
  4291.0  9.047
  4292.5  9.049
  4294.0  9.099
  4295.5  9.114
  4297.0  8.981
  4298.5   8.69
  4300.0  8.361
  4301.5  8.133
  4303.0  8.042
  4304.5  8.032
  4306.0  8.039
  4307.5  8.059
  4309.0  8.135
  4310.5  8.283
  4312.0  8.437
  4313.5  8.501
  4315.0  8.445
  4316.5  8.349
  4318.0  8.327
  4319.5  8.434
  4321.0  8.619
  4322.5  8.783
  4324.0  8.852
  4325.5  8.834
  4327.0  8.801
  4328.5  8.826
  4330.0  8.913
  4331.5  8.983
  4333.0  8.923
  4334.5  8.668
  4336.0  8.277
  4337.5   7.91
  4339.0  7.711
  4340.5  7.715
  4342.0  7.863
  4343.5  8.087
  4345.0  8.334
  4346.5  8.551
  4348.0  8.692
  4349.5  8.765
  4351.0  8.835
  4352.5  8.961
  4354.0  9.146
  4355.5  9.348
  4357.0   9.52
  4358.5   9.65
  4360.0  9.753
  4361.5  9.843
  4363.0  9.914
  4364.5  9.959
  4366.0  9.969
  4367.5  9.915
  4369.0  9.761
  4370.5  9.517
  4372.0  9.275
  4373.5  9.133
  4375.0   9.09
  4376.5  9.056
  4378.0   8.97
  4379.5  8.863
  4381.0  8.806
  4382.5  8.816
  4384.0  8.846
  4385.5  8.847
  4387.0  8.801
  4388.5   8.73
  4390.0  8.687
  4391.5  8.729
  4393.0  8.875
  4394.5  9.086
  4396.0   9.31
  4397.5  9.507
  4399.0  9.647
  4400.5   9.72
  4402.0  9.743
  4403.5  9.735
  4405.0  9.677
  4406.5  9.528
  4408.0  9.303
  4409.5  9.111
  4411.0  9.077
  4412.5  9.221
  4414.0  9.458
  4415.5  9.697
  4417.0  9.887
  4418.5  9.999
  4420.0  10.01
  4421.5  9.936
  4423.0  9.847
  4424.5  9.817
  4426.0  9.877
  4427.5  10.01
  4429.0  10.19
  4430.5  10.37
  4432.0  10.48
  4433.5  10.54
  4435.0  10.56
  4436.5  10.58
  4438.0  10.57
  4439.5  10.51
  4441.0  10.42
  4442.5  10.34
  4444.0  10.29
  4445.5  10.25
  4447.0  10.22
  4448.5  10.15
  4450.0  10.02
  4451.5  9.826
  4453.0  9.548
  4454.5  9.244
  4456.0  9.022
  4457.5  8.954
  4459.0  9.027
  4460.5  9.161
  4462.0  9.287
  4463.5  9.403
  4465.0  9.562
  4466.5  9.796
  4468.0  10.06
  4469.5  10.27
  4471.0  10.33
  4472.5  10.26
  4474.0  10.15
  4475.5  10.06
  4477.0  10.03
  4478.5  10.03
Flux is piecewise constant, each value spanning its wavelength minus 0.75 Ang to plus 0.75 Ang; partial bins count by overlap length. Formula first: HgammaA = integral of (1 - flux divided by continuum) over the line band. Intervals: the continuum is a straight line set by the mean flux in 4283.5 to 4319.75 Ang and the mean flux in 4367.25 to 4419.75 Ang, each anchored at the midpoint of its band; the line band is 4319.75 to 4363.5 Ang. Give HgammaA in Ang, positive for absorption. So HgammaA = 0.5 Ang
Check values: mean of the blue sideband 8.59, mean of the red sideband 9.27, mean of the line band 8.79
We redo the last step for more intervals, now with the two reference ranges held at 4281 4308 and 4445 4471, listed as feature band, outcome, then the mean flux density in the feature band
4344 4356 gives 0.3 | 8.8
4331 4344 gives 1.1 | 8.23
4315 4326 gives 0.4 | 8.58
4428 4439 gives -1.1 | 10.5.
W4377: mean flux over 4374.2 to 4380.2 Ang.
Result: 9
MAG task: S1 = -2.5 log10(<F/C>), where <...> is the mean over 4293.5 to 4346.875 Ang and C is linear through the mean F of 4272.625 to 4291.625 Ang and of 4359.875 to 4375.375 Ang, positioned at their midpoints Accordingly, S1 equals 0.11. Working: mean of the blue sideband 9.14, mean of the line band 8.44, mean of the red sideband 9.66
